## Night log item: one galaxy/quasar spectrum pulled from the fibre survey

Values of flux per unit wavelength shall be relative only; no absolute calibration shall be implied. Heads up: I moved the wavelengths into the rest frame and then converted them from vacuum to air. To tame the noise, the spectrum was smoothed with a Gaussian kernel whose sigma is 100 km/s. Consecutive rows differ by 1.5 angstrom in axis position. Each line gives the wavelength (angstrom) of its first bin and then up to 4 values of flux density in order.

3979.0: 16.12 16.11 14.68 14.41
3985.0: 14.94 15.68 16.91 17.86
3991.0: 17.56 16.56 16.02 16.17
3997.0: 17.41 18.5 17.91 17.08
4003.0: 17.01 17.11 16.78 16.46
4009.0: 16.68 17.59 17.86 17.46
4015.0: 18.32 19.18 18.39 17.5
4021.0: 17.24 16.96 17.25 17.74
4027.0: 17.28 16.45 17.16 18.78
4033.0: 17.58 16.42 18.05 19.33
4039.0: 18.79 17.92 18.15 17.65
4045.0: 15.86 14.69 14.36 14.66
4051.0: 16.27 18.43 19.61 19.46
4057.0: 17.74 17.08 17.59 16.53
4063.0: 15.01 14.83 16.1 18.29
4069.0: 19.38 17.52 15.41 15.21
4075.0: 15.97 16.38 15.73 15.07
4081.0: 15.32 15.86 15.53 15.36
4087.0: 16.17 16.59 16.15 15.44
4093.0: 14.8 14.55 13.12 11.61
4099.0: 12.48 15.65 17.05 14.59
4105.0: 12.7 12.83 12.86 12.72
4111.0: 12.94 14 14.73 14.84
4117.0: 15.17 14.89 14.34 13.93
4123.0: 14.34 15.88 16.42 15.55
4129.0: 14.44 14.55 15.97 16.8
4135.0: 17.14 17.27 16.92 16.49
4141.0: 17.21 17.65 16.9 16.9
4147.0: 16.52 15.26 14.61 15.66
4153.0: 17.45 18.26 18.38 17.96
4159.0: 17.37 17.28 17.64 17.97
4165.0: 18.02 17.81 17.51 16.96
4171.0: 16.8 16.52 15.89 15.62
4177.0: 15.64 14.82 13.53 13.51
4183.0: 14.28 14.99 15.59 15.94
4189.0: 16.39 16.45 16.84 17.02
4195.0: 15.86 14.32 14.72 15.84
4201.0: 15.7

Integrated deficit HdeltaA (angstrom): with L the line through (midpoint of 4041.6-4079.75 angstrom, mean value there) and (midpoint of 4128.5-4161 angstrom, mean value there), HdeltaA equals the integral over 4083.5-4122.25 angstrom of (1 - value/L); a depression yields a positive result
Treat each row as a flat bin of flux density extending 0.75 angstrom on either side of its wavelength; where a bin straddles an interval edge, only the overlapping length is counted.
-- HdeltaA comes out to 5.3 angstrom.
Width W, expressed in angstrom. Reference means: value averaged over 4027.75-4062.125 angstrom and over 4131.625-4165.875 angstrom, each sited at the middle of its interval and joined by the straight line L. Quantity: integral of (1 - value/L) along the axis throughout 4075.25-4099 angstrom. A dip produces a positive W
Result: 2.9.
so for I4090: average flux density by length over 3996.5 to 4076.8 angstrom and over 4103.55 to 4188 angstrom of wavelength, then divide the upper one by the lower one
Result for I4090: 0.92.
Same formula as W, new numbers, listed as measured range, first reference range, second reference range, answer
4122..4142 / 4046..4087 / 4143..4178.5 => 0.8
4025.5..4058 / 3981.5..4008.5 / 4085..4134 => -3.2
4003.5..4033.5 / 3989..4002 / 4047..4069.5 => -0.6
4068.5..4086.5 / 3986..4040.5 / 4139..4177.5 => 1.3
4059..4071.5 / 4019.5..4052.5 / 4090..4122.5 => -0.8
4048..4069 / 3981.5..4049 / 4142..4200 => -0.2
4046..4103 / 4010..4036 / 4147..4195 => 4.0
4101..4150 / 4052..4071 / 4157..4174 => 6.0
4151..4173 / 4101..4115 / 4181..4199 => -3.7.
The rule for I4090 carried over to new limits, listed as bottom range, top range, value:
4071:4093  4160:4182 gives 1.04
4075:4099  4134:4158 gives 1.12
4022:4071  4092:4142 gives 0.86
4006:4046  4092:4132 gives 0.81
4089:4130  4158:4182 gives 1.15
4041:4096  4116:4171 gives 1.01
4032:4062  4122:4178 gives 0.96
